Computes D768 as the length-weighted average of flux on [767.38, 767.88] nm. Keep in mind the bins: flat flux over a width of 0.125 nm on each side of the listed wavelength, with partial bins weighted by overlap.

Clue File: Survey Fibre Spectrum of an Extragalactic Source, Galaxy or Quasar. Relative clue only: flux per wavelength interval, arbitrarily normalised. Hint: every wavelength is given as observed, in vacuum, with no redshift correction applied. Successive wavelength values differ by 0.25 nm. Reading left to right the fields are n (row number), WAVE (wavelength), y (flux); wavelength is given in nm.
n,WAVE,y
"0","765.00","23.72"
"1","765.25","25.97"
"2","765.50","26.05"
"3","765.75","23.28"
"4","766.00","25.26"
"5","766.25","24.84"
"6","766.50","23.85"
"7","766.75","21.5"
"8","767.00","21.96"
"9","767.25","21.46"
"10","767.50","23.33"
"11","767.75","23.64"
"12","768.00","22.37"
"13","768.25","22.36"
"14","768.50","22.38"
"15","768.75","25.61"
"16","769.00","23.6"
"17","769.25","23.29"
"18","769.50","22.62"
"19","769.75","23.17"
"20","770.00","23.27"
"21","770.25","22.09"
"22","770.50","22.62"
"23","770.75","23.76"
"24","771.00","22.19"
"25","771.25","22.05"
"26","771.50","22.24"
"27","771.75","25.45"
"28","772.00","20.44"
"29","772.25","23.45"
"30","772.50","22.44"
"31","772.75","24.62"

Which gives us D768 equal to 23.5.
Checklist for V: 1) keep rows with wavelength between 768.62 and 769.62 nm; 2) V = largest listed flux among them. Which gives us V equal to 25.61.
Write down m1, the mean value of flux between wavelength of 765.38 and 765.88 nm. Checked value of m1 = 24.7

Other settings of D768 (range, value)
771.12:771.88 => 23.2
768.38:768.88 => 24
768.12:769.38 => 23.4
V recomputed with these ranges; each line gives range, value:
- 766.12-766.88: 24.84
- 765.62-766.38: 25.26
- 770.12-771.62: 23.76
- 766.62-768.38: 23.64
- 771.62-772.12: 25.45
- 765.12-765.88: 26.05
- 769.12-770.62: 23.29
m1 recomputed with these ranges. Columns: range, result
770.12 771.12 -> 22.7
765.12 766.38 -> 25.1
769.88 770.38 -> 22.7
